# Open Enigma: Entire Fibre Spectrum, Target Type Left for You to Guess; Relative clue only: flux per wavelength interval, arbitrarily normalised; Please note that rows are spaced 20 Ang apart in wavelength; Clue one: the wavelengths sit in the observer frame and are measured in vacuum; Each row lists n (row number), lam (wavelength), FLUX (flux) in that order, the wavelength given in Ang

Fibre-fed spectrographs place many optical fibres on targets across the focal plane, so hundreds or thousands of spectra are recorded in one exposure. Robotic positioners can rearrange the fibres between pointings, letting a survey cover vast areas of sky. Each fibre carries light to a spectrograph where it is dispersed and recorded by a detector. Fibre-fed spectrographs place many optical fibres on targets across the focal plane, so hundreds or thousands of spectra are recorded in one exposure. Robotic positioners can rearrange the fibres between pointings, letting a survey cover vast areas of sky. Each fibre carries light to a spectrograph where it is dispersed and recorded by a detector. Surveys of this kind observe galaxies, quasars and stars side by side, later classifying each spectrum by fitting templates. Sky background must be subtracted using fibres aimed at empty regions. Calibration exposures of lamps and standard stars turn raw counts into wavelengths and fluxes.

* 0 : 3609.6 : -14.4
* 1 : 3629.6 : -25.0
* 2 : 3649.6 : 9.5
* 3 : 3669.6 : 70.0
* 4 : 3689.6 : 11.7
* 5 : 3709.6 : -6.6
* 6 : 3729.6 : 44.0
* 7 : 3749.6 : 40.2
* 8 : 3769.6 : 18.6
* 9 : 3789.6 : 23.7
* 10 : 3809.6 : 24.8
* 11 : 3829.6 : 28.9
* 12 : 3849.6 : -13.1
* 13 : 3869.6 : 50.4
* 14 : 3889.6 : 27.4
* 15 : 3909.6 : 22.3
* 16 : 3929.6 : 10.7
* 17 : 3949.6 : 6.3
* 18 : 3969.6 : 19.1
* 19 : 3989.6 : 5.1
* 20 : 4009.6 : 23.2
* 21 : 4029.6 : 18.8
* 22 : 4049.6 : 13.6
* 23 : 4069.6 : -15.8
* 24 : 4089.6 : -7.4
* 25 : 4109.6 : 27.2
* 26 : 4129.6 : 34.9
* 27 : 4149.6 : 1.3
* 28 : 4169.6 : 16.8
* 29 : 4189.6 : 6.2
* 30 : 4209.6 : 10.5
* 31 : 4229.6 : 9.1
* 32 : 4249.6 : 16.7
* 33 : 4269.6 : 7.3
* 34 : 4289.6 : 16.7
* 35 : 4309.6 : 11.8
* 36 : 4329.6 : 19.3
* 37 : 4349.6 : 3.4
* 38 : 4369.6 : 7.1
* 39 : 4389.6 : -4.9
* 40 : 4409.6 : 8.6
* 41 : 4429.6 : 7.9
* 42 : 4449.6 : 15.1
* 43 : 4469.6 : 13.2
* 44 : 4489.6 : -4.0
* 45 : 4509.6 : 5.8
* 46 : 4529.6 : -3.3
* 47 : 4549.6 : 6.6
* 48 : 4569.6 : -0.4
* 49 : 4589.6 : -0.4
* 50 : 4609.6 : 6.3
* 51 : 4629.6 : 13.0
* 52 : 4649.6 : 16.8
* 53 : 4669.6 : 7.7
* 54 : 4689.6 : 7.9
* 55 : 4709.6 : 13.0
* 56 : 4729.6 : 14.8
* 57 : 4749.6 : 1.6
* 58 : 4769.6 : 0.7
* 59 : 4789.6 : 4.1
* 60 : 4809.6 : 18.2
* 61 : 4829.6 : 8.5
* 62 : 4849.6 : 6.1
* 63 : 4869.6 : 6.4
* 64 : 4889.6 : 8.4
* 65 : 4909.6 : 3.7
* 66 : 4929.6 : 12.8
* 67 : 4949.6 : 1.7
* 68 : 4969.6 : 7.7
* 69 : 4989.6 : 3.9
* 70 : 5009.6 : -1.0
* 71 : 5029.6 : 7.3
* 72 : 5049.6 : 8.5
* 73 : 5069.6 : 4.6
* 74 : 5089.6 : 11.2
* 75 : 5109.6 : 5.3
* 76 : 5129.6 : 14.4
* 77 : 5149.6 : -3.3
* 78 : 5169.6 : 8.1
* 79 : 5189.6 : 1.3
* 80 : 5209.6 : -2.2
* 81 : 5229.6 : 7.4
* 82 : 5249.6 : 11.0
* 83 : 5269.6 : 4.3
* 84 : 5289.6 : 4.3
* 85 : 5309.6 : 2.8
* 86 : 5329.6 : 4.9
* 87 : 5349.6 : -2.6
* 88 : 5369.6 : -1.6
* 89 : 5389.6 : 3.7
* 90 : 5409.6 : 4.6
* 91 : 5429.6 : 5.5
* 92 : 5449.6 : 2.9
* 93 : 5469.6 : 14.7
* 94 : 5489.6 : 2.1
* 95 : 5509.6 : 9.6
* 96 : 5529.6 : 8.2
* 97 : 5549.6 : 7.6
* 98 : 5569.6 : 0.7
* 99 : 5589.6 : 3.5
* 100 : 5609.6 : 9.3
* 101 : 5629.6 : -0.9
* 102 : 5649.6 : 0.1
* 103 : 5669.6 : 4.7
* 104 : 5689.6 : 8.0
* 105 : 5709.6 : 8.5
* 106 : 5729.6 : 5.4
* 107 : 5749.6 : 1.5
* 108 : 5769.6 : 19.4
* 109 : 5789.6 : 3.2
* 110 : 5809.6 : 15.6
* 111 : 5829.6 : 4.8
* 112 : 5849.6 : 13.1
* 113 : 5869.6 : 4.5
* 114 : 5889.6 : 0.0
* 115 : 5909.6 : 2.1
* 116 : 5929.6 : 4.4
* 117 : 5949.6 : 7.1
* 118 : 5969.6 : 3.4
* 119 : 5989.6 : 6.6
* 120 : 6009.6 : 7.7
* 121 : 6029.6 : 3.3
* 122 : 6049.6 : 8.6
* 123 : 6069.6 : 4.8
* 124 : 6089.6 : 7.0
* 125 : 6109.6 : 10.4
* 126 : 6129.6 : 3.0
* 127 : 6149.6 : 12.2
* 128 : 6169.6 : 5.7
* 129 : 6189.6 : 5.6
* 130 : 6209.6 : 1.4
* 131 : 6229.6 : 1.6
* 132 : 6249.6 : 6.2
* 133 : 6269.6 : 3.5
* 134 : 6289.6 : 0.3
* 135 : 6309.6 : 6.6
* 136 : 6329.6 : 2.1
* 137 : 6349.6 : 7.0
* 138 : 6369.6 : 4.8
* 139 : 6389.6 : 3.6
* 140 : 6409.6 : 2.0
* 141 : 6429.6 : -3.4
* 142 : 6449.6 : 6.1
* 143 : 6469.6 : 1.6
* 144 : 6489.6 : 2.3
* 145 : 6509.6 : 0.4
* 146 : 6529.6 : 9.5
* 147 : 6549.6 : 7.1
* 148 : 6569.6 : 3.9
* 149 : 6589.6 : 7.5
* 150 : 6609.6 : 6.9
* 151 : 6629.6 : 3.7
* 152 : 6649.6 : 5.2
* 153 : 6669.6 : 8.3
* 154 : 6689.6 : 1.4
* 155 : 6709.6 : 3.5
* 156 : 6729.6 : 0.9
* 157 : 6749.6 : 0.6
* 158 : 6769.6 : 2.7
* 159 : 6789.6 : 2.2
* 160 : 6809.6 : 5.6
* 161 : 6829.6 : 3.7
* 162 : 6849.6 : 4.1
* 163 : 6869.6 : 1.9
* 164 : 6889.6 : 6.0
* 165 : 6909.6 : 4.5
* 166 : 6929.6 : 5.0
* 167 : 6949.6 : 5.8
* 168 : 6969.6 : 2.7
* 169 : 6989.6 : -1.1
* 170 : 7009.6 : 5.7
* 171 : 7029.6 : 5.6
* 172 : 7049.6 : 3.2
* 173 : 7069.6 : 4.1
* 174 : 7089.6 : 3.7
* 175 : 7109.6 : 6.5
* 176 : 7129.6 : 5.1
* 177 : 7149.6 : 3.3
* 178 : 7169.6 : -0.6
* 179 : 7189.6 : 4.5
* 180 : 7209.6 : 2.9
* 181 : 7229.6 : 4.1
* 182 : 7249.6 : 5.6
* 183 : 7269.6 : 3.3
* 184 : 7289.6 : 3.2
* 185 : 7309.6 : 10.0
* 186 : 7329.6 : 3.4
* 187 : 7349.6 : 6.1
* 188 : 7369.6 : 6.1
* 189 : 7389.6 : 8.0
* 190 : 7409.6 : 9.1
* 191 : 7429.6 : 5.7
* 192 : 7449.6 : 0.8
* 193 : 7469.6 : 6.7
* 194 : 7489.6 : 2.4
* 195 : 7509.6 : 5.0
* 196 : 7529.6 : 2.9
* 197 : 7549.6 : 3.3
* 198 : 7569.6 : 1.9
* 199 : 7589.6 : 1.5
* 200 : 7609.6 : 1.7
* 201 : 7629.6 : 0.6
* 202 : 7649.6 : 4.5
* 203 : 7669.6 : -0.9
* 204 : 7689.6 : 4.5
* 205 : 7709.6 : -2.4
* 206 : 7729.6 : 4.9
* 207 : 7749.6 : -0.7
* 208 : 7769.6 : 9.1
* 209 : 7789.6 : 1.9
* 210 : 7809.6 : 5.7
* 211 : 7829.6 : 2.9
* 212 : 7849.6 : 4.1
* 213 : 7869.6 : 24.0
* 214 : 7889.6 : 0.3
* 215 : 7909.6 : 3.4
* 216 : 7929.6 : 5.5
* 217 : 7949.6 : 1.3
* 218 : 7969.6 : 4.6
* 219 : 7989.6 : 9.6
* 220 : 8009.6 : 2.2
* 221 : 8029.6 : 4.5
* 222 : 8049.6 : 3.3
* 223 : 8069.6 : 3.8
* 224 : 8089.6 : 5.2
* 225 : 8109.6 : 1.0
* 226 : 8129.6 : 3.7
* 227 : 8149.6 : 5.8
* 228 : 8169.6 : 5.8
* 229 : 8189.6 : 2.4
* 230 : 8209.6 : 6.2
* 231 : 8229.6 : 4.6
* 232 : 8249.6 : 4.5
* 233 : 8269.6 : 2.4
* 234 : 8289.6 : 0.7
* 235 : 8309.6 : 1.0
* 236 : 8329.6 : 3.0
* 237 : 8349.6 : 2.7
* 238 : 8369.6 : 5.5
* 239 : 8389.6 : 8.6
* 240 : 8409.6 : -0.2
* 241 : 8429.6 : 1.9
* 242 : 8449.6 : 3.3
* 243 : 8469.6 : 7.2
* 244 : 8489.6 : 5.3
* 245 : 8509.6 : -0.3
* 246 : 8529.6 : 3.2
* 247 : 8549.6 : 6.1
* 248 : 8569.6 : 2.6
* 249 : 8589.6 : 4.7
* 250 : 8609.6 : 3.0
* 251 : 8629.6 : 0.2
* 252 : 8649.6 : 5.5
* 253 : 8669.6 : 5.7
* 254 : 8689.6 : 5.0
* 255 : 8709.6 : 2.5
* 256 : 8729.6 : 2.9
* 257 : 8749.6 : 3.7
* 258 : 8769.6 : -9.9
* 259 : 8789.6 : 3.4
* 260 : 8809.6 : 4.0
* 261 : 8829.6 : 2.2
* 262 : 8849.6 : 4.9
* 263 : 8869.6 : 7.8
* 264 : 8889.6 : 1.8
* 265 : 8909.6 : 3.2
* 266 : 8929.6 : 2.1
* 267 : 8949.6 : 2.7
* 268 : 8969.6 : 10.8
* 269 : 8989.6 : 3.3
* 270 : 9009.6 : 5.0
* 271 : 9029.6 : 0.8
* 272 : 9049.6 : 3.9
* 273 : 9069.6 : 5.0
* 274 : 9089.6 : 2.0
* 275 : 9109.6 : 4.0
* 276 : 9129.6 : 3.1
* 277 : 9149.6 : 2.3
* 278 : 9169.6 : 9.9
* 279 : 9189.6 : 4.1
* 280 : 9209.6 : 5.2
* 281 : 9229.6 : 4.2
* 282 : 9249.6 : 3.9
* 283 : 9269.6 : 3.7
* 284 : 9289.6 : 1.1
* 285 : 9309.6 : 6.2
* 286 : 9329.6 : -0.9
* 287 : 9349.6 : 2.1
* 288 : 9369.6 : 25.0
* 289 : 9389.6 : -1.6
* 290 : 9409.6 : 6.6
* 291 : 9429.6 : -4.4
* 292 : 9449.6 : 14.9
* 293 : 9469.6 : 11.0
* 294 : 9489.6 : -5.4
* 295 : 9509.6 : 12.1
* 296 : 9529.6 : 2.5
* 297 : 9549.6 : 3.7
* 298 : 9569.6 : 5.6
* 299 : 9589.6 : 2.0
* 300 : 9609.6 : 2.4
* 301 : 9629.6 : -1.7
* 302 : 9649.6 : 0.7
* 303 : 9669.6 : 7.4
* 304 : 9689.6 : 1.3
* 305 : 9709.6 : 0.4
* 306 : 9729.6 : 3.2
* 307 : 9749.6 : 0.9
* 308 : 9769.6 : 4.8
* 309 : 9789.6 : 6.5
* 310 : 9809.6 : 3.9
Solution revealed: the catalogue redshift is 1.11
